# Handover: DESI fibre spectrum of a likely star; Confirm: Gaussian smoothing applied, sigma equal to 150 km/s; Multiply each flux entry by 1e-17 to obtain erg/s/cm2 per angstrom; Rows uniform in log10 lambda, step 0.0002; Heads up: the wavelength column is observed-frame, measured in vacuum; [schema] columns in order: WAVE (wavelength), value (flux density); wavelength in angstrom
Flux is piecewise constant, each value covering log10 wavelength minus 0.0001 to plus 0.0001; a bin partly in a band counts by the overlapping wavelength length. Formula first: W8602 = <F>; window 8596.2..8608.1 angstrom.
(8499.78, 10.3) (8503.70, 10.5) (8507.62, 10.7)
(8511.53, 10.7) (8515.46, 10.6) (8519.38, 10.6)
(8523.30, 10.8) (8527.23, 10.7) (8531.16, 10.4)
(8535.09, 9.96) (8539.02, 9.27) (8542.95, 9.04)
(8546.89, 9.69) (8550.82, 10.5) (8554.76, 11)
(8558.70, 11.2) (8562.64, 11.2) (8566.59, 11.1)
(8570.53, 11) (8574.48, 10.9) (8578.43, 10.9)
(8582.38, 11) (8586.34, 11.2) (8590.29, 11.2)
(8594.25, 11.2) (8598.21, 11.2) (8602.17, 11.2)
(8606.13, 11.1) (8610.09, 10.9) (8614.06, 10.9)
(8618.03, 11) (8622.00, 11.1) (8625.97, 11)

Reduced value 11.2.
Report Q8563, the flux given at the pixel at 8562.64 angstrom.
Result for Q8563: 11.2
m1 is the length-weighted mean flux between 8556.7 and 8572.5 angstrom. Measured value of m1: 11.1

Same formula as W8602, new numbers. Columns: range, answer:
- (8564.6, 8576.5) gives 11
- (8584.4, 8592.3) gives 11.2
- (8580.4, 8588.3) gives 11.1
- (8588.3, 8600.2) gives 11.2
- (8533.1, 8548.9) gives 9.5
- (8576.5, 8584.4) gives 10.9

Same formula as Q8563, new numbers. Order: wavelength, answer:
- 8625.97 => 11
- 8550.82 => 10.5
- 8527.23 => 10.7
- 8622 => 11.1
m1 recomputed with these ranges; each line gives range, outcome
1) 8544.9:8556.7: 10.4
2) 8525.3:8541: 10.1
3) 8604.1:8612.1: 11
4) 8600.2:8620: 11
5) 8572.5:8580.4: 10.9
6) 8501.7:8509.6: 10.6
